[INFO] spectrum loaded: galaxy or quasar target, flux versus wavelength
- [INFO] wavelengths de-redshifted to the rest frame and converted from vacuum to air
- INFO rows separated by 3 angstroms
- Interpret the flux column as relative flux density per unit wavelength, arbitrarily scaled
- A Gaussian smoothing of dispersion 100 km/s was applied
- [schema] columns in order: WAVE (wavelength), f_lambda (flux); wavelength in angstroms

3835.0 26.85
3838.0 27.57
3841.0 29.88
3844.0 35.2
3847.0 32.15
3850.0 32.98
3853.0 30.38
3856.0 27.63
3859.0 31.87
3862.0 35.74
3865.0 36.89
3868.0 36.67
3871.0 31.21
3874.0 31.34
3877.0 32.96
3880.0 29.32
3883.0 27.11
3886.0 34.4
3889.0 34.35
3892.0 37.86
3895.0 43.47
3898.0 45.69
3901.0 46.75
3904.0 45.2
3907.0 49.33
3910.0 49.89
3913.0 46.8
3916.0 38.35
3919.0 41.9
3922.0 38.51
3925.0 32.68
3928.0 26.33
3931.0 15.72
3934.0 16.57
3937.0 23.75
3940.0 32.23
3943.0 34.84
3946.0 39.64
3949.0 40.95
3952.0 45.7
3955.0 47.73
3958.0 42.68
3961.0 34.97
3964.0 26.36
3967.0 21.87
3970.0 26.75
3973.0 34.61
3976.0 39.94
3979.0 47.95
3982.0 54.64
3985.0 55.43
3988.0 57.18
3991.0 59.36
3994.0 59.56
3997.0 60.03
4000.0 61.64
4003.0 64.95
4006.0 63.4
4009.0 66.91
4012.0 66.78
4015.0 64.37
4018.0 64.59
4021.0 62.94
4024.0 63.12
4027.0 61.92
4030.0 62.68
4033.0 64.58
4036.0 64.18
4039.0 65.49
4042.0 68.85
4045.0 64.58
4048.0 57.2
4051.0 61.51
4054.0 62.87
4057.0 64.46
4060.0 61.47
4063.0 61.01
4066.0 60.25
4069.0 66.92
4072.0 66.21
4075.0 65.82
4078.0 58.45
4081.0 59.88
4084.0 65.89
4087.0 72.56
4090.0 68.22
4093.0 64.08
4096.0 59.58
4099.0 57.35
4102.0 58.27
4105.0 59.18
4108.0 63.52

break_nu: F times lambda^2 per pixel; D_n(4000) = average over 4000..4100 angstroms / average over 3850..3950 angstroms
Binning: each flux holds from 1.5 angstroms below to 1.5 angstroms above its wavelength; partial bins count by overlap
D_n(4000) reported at 1.95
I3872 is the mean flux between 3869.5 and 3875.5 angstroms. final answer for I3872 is 31.3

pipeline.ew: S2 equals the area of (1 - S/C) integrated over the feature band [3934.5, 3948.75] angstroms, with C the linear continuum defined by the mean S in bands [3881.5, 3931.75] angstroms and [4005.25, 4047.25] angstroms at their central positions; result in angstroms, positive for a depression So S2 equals 4.4 angstroms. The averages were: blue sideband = 38.8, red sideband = 64.5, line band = 32.2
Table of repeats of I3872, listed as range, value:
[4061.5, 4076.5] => 64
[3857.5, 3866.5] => 34.8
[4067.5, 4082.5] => 63.5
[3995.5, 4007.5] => 62.5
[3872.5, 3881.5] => 31.2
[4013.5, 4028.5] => 63.4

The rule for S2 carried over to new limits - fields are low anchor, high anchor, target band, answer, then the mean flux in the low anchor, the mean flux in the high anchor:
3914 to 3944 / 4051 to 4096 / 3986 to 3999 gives -4.02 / 30.3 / 63.9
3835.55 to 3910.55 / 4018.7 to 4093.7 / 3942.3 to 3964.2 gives 3.59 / 35.5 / 63.8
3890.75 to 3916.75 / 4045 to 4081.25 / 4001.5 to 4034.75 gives -3.92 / 45.1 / 62.3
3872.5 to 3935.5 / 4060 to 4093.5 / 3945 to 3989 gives 5.42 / 36.4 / 64.4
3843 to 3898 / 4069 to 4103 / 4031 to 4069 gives -3.05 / 33.7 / 63.5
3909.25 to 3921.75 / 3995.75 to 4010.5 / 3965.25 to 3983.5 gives 6.29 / 43.3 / 63.4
